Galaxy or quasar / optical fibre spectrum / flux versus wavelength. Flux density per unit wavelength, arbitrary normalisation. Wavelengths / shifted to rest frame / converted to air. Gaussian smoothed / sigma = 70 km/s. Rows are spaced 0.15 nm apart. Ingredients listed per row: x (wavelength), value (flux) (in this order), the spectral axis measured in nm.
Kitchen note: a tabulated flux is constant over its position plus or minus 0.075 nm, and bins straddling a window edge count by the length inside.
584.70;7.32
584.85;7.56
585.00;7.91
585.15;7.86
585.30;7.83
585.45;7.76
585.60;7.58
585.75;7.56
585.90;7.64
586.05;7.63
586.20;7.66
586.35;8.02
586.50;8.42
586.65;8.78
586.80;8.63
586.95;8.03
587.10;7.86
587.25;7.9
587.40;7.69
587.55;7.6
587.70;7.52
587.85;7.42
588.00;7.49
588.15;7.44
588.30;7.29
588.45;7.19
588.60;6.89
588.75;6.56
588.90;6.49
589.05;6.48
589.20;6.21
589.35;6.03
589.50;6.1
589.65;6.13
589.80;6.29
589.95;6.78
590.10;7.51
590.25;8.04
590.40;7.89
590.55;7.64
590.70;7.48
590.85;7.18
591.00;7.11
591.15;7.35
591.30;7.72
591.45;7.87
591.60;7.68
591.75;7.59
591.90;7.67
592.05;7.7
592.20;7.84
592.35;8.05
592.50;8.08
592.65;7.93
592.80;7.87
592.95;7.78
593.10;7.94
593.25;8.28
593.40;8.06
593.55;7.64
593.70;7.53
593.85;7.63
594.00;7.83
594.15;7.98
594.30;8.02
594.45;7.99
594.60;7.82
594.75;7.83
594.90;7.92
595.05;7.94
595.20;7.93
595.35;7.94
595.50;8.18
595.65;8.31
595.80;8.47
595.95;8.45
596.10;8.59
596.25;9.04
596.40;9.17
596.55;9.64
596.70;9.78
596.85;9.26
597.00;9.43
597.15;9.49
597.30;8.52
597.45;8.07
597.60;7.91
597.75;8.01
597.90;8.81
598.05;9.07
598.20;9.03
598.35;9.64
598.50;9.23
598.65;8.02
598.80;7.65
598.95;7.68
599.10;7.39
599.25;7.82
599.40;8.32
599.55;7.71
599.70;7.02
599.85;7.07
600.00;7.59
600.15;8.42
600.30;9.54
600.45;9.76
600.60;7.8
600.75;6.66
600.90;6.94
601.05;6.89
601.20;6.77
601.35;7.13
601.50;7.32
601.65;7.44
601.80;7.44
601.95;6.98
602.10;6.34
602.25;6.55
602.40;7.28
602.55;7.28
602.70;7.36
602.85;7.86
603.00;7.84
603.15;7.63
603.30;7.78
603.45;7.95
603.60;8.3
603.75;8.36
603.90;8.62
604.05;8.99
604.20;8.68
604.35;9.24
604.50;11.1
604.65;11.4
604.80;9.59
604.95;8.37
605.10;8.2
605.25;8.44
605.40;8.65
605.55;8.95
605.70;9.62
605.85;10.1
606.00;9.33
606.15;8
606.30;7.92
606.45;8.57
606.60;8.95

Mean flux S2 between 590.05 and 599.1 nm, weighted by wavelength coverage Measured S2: 8.16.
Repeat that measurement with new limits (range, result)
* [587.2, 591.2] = 7.09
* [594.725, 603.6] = 8.05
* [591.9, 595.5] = 7.89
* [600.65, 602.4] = 6.98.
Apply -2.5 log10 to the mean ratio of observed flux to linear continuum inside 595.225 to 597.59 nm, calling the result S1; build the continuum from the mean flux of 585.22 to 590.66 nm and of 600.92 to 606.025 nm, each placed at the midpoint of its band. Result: -0.124 mag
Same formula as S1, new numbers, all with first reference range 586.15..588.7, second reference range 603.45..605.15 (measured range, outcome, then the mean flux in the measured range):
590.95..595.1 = 0.05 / 7.81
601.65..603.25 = 0.23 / 7.27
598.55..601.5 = 0.14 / 7.7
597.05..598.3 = -0.01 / 8.65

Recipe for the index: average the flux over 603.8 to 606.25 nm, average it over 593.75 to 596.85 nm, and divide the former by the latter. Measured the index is 1.10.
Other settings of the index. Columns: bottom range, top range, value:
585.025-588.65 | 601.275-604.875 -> 1.05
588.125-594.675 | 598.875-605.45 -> 1.08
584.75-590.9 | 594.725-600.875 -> 1.13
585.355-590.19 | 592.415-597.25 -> 1.13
